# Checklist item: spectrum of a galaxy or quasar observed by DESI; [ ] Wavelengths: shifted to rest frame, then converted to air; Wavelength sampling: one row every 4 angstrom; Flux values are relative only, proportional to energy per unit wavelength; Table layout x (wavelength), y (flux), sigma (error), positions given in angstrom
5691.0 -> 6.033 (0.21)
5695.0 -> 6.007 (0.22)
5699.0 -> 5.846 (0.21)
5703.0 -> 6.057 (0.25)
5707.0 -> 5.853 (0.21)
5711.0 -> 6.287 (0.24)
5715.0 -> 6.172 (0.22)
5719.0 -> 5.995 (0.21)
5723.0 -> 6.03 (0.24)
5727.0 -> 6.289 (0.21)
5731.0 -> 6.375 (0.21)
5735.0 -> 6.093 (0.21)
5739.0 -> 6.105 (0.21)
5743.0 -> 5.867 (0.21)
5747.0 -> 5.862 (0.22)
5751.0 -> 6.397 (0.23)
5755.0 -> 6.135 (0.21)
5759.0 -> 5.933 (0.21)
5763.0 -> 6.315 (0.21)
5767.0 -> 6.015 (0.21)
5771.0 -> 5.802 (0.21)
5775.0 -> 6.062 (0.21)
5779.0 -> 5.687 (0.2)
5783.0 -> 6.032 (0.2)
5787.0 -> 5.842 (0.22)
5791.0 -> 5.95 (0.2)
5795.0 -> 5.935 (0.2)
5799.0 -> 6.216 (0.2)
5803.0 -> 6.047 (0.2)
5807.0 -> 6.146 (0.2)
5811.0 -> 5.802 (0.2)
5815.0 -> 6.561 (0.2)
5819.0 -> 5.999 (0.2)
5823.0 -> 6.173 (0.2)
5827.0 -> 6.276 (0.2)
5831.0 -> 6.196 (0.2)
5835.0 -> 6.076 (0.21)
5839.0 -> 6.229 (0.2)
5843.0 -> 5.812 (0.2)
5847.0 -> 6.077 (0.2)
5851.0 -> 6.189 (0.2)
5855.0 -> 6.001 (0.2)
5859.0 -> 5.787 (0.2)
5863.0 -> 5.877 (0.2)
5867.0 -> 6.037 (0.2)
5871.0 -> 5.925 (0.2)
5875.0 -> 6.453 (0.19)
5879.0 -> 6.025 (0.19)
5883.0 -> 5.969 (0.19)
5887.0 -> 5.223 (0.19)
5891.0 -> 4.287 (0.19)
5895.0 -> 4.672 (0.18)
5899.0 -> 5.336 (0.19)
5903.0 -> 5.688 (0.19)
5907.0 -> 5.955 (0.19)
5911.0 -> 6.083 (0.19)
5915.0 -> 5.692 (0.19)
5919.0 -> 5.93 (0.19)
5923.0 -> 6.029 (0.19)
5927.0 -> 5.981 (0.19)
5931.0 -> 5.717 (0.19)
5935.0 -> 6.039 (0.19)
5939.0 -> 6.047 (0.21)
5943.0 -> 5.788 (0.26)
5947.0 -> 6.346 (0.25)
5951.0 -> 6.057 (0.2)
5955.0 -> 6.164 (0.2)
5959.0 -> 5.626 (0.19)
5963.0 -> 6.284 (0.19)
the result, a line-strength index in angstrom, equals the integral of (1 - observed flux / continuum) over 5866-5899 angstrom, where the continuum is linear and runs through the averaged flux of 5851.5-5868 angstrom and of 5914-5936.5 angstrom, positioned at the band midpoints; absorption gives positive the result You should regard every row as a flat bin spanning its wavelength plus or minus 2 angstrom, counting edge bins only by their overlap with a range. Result 2.1 angstrom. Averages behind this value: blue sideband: 5.94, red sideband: 5.9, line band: 5.55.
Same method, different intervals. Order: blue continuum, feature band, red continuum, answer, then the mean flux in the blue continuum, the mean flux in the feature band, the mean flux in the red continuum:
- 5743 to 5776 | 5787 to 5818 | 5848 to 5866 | -0.29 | 6.05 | 6.07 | 5.97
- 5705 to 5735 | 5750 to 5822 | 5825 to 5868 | 0.56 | 6.14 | 6.05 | 6.05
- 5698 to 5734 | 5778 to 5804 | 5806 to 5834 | 0.77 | 6.11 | 5.97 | 6.16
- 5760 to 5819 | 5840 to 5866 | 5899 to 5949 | 0.02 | 6.03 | 5.97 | 5.92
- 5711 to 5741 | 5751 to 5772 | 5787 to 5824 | 0.13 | 6.16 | 6.09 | 6.08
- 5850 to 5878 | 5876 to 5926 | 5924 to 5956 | 3.51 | 6.03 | 5.6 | 6.01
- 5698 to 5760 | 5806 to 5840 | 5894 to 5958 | -1.03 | 6.09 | 6.16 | 5.86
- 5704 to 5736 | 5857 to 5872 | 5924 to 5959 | 0.34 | 6.14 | 5.91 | 6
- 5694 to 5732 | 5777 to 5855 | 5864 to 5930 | -2.53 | 6.09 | 6.06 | 5.71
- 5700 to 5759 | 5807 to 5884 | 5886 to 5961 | -2.69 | 6.1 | 6.08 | 5.73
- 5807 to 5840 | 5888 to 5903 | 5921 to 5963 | 2.82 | 6.16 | 4.92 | 5.99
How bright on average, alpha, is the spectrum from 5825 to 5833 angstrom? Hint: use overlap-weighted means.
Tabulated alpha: 6.24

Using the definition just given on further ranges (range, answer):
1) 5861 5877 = 6.07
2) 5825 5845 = 6.12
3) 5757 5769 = 6.09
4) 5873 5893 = 5.59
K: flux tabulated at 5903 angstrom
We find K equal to 5.688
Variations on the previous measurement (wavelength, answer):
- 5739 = 6.105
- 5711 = 6.287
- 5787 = 5.842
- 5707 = 5.853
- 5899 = 5.336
